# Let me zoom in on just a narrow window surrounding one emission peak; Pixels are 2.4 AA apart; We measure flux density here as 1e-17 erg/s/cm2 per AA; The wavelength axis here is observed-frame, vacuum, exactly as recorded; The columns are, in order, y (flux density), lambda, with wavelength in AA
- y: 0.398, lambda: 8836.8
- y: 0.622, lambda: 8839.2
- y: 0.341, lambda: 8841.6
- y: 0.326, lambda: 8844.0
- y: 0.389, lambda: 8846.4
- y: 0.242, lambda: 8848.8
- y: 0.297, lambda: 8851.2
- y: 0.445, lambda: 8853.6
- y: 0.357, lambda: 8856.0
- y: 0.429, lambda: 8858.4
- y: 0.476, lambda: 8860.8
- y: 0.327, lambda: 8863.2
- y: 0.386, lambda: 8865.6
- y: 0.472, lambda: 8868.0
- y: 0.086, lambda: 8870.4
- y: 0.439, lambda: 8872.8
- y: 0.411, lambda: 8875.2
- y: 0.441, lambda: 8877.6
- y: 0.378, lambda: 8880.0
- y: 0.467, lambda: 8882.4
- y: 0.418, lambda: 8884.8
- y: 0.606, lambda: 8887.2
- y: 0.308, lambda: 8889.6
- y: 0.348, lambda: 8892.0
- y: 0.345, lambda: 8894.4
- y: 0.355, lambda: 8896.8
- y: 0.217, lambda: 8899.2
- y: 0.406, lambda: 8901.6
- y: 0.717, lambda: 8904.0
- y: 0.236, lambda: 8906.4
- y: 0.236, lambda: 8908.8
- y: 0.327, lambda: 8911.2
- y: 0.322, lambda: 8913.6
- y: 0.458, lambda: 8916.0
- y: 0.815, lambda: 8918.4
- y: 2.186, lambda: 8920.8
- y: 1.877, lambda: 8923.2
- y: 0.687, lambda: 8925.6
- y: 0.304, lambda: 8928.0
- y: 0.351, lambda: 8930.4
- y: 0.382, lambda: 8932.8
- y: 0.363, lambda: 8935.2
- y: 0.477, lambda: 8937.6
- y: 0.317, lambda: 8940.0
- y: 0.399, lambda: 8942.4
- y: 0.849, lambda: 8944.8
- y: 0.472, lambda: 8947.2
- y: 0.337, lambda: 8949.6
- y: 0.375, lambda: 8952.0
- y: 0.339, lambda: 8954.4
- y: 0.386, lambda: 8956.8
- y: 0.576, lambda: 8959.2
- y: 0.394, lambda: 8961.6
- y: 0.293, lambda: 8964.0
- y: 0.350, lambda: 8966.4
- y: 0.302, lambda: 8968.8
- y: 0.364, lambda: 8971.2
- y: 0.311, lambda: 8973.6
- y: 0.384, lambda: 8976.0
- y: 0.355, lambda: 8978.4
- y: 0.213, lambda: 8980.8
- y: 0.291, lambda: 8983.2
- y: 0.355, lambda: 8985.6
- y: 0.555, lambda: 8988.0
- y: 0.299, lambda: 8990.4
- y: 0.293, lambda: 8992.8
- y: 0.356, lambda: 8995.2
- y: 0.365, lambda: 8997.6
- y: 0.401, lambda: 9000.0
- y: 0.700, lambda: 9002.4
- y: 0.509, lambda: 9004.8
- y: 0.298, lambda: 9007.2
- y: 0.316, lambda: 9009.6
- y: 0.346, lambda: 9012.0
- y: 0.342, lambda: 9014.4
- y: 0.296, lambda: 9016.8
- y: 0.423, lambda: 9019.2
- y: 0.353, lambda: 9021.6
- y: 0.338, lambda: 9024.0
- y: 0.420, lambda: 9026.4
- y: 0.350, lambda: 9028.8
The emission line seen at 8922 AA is H-beta 4861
